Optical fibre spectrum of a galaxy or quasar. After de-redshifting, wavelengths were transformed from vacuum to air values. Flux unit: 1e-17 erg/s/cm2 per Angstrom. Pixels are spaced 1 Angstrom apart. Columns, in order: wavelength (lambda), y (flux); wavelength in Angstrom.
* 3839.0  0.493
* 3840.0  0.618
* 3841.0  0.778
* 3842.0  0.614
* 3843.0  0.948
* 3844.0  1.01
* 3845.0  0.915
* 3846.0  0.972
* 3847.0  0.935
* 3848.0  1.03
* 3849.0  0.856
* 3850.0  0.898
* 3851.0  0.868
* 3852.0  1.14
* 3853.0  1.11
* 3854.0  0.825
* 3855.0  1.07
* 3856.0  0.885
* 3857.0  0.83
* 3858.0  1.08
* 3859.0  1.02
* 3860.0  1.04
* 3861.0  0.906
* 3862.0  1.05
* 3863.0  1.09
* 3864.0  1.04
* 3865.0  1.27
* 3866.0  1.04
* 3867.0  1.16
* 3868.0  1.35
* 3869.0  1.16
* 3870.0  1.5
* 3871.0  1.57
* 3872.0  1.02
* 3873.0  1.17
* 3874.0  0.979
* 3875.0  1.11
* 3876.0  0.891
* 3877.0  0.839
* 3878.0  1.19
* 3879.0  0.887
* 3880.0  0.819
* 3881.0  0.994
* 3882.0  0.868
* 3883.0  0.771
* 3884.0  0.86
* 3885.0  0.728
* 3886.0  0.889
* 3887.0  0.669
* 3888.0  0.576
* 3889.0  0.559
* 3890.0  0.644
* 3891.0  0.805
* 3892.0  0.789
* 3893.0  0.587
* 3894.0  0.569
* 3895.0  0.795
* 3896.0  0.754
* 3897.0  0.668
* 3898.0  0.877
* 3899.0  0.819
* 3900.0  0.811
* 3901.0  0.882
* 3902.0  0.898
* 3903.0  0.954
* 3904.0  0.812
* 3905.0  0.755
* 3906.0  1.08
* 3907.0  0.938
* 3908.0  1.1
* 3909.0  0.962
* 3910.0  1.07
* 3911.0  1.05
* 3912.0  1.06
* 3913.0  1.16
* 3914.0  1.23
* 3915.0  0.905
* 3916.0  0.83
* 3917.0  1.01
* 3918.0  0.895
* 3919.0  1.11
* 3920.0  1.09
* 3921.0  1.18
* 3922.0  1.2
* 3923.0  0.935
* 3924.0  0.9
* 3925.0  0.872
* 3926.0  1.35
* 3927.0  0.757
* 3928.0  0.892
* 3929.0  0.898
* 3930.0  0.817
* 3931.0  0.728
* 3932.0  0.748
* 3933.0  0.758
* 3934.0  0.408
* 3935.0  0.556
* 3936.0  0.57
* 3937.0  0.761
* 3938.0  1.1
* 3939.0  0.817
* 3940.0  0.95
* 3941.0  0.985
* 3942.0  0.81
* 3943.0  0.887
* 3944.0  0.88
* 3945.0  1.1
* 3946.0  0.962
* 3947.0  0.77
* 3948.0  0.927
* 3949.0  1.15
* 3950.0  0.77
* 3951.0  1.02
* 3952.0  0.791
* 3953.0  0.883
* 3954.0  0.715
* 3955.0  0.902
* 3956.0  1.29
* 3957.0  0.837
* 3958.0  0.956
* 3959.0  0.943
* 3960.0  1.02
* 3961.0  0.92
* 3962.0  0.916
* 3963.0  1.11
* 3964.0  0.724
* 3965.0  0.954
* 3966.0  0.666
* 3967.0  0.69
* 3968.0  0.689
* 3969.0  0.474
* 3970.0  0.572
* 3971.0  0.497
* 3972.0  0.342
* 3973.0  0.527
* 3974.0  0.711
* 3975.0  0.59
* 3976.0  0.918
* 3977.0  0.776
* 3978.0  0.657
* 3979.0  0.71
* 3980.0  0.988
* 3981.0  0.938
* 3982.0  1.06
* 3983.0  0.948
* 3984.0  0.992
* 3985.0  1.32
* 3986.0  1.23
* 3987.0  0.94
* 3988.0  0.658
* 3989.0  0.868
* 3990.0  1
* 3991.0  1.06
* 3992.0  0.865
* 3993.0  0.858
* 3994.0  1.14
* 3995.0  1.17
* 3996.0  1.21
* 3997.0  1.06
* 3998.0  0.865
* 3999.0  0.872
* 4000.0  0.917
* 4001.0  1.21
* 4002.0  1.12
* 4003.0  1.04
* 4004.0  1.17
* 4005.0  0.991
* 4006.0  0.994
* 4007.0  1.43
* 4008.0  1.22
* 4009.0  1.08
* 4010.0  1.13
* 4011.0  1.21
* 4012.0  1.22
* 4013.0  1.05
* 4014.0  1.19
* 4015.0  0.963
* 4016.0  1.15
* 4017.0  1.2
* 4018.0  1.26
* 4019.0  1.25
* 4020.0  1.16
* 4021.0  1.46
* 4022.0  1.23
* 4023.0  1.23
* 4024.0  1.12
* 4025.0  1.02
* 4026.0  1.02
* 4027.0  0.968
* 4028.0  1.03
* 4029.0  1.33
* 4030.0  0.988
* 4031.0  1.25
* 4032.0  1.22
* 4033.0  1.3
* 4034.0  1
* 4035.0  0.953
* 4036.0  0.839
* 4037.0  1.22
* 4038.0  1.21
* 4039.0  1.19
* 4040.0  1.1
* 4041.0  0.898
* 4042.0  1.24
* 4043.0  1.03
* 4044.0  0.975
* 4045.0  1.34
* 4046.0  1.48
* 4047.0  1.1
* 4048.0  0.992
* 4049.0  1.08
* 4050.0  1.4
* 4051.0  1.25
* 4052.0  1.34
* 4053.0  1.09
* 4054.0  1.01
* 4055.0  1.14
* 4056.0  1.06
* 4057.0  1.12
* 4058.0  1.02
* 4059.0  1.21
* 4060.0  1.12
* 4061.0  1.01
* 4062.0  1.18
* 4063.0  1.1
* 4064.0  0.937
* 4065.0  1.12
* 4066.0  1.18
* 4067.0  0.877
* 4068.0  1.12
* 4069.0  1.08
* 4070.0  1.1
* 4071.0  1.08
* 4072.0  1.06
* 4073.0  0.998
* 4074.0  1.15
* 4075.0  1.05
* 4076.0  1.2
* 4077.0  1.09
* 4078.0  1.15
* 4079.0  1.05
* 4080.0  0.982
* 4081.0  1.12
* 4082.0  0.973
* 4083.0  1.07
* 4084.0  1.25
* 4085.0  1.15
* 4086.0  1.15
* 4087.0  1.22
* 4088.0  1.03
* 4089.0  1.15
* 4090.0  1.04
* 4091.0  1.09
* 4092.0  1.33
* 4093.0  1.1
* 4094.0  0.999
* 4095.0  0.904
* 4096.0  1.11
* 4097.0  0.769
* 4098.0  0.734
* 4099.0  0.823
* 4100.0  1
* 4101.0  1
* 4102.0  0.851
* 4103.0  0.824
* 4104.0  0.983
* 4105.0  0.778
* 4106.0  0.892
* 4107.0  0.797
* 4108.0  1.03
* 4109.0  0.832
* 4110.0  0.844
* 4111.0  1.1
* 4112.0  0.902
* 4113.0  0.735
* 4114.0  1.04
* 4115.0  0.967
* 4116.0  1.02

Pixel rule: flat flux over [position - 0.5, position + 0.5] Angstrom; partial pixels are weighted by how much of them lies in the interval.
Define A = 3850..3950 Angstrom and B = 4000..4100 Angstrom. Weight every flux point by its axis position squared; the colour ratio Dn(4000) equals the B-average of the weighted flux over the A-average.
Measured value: 1.29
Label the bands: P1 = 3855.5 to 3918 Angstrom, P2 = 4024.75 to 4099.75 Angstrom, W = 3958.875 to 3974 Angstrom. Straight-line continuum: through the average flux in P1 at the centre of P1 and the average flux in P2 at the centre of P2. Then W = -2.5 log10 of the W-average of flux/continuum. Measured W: 0.35 mag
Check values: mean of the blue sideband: 0.945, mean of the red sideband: 1.09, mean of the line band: 0.73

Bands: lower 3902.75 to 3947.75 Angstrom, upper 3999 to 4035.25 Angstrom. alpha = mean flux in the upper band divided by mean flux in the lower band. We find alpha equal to 1.2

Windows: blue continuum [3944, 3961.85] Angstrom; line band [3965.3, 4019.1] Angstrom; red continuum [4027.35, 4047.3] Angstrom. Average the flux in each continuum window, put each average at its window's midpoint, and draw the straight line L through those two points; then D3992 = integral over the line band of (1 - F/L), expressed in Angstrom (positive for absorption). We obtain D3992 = 4.15 Angstrom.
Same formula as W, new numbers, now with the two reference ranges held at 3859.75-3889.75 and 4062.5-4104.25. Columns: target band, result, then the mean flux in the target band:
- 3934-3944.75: 0.23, 0.818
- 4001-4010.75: -0.11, 1.14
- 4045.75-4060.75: -0.11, 1.15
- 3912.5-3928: -0.02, 1.02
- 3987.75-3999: 0.05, 0.98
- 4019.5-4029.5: -0.12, 1.16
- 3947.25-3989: 0.20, 0.847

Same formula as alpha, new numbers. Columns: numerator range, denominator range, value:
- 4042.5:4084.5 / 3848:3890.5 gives 1.13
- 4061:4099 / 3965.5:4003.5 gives 1.23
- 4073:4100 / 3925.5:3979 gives 1.30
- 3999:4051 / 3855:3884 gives 1.08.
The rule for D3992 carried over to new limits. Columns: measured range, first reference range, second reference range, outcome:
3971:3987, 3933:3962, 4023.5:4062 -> 2.1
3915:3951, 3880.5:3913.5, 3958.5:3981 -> -4.6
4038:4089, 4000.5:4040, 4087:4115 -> -3.5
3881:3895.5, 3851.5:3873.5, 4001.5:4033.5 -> 5.0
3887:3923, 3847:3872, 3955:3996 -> 3.4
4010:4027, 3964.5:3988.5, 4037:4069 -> -3.3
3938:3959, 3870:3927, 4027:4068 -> 1.4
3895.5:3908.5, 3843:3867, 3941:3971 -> 0.9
